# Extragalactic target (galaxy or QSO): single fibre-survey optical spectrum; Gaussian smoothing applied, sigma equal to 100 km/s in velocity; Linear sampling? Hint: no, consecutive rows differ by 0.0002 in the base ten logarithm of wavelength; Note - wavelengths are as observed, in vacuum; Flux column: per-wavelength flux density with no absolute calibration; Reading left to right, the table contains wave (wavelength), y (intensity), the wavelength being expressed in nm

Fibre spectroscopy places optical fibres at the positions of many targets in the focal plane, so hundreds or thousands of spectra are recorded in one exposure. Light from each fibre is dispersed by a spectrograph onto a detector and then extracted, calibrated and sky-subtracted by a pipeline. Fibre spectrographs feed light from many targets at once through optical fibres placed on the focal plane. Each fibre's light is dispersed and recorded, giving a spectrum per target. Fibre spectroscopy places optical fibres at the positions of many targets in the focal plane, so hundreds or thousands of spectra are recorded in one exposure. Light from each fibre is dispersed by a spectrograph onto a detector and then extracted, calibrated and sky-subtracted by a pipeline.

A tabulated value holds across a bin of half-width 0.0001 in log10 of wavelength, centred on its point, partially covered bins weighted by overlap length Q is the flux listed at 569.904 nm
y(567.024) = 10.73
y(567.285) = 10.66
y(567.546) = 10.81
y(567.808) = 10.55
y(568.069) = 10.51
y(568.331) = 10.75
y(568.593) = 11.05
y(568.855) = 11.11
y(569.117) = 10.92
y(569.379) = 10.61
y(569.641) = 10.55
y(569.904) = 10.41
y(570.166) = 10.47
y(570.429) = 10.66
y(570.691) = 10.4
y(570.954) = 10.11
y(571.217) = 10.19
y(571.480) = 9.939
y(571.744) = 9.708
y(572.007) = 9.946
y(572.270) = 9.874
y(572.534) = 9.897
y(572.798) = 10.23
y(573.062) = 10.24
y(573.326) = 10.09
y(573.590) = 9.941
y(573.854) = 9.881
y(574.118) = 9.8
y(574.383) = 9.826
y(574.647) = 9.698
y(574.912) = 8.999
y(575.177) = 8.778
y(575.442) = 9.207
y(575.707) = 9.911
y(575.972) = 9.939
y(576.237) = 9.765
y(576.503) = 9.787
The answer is 10.41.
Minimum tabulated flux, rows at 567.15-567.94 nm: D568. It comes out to 10.55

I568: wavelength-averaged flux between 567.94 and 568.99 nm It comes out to 10.8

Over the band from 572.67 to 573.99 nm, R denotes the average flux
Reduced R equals 10.1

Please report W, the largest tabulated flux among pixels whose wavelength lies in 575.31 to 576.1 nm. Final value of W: 9.939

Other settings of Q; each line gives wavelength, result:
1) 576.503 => 9.787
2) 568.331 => 10.75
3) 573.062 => 10.24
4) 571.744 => 9.708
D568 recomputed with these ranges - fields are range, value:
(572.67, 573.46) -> 10.09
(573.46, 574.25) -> 9.8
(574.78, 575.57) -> 8.778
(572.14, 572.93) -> 9.874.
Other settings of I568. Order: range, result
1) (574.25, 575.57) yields 9.3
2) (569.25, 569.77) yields 10.6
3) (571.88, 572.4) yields 9.92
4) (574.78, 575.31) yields 8.88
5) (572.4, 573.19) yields 10.1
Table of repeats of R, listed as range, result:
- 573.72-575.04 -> 9.65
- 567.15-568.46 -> 10.7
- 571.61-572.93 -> 9.93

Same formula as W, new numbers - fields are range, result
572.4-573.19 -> 10.24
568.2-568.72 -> 11.05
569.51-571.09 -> 10.66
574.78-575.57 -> 9.207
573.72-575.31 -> 9.881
